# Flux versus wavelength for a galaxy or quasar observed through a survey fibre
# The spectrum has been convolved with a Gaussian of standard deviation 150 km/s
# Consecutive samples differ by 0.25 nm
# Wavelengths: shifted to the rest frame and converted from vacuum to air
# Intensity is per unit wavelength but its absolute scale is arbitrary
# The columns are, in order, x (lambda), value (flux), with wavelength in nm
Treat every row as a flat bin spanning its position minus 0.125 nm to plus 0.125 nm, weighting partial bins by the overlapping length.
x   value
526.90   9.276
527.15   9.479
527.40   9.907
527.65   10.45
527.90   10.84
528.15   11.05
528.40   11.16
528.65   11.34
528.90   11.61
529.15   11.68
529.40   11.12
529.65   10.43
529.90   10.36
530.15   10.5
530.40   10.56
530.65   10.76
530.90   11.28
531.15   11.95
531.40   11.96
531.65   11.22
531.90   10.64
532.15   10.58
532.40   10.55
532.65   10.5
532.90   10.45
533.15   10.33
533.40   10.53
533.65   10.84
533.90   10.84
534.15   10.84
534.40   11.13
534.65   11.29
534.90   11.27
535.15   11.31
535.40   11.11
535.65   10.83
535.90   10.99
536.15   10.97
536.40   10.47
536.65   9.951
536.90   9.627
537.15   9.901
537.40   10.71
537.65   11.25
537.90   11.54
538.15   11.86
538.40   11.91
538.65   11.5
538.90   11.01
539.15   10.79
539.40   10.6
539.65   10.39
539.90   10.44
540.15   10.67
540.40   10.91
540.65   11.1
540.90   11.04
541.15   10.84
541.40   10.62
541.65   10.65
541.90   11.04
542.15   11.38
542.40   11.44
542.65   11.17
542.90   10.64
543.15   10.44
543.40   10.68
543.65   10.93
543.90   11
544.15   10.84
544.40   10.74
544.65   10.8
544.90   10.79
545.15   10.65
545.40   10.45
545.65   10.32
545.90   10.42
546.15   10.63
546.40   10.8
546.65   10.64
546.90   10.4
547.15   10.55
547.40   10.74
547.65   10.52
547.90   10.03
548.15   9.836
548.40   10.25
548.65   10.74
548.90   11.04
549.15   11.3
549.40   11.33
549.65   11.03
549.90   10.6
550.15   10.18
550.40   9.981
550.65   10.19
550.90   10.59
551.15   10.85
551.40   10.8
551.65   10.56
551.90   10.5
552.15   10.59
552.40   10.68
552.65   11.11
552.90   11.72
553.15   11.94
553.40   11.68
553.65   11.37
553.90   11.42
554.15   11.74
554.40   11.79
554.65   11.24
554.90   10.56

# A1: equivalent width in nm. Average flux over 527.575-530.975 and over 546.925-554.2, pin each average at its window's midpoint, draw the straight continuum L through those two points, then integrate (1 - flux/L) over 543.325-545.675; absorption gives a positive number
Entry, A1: 0.02 nm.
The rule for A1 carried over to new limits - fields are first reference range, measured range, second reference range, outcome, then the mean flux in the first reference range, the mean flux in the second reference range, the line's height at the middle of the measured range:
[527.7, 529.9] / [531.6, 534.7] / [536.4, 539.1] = 0.08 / 11.1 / 10.9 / 11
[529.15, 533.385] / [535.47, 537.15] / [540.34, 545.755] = 0.06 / 10.8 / 10.8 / 10.8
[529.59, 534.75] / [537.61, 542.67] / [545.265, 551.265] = -0.17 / 10.8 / 10.6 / 10.7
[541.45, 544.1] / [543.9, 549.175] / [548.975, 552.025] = 0.10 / 10.9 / 10.7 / 10.8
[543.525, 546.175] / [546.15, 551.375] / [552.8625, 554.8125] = 0.23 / 10.7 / 11.6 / 11.1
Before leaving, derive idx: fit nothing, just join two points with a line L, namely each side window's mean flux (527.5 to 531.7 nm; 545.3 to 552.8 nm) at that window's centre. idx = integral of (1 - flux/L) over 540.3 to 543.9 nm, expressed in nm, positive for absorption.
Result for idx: -0.05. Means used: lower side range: 11.1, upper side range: 10.6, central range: 10.9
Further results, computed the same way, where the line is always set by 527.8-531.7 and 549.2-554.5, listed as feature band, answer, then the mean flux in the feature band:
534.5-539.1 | 0.04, 11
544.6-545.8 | 0.05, 10.6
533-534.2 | 0.05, 10.7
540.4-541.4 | 0.01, 10.9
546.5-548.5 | 0.11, 10.4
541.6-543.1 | 0.00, 11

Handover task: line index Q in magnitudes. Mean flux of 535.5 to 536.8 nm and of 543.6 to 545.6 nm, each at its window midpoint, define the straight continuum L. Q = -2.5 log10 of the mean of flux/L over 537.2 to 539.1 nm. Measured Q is -0.06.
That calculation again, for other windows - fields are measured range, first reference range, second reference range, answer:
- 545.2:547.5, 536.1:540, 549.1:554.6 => 0.04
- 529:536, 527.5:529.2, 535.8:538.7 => 0.01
